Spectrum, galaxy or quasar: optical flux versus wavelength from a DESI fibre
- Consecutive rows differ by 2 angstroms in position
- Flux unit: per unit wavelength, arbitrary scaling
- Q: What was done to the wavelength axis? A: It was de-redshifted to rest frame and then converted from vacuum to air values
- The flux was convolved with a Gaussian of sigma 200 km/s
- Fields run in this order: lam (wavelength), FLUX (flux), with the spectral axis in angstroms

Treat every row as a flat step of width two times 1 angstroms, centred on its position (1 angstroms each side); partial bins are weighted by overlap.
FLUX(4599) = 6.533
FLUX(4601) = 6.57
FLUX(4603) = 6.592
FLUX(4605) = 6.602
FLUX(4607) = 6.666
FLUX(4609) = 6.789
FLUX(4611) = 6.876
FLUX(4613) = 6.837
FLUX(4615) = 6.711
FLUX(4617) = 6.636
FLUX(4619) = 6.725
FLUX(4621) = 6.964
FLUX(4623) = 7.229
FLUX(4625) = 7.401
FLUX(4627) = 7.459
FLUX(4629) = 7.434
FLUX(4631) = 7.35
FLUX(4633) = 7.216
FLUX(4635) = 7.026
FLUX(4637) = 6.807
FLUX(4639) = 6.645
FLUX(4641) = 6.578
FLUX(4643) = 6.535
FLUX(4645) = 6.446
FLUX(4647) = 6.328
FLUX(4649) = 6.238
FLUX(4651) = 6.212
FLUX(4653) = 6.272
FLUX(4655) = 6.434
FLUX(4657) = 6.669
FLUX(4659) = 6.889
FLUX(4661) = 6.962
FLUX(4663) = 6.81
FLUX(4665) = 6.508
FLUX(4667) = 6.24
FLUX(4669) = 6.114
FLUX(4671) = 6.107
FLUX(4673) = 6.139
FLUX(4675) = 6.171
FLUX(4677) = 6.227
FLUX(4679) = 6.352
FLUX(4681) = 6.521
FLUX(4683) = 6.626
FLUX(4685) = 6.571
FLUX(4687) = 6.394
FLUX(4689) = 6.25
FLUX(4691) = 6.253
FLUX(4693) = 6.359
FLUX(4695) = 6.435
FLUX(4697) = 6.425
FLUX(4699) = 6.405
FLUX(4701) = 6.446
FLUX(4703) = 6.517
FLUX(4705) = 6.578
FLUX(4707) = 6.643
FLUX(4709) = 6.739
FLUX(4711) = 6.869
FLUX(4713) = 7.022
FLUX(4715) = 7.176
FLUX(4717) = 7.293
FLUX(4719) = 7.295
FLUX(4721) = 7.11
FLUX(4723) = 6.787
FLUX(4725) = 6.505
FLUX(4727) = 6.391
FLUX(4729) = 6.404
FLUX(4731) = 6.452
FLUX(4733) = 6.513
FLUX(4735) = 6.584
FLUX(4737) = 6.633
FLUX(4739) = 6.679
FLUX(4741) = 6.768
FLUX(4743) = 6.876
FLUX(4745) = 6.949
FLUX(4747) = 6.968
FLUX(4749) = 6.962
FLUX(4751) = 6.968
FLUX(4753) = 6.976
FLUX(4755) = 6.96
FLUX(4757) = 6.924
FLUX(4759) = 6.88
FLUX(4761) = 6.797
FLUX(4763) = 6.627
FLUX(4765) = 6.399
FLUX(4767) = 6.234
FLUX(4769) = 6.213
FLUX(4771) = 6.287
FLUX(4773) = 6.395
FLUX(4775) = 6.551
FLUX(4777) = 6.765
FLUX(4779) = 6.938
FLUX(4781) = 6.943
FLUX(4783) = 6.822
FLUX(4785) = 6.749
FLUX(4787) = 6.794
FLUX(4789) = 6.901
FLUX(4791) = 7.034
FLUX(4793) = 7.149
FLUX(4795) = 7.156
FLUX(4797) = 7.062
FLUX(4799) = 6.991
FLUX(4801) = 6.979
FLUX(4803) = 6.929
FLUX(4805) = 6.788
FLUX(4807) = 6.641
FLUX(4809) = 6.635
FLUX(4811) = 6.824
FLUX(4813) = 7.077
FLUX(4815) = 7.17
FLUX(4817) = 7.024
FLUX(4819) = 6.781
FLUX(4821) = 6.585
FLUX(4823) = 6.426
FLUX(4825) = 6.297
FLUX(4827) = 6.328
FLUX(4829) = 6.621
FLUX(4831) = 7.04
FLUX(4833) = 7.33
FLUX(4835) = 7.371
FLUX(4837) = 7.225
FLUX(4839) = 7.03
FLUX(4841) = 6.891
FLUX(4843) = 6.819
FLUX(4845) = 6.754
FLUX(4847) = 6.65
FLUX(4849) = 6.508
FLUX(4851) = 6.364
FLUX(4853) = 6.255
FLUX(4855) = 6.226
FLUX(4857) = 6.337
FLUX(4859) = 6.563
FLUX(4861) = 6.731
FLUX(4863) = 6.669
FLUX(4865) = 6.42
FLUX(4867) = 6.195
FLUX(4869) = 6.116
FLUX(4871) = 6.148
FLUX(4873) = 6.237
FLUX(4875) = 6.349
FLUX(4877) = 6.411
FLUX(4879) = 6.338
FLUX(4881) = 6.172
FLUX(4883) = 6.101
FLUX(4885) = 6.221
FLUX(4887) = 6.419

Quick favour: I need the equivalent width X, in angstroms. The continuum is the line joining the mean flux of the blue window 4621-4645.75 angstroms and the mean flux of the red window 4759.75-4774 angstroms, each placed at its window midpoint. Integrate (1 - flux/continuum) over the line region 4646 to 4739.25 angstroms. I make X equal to 2.9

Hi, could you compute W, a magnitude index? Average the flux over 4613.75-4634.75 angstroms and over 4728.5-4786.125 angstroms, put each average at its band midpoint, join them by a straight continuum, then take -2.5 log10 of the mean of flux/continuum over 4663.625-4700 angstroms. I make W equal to 0.10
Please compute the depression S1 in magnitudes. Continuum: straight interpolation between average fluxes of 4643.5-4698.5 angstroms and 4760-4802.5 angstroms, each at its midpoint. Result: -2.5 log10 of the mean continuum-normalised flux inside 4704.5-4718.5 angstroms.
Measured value -0.06 mag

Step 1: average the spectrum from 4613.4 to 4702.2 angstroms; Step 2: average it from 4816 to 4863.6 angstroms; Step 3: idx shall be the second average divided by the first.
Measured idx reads 1.01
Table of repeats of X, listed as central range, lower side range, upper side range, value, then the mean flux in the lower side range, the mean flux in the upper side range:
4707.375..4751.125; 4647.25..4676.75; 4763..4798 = -1.5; 6.4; 6.73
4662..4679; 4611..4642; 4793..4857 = 1.6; 7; 6.8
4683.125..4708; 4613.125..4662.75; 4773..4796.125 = 1.4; 6.8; 6.87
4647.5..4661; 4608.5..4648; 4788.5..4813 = 0.8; 6.9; 6.93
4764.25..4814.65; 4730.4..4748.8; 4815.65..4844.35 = 0.1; 6.73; 6.84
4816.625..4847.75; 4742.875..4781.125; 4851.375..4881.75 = -1.7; 6.72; 6.35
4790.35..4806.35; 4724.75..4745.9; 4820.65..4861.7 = -0.8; 6.62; 6.68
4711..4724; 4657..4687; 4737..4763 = -0.8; 6.45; 6.87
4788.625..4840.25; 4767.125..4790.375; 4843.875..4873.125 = -2.7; 6.66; 6.42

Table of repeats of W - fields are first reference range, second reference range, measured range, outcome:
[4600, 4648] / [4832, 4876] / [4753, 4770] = 0.008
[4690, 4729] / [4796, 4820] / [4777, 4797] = -0.012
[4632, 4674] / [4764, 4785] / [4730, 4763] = -0.040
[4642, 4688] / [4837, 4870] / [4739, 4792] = -0.043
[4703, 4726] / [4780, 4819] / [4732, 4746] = 0.030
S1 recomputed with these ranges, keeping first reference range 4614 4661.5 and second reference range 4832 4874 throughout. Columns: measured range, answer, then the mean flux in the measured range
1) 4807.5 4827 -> -0.015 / 6.73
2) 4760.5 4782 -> 0.021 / 6.55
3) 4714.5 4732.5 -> -0.013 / 6.81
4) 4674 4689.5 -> 0.060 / 6.39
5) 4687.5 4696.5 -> 0.069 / 6.33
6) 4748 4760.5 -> -0.039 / 6.94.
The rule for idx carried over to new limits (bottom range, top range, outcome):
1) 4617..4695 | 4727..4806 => 1.02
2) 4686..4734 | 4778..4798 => 1.05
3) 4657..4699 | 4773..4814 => 1.07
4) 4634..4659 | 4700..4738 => 1.03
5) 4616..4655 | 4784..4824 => 1.01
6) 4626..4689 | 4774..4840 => 1.04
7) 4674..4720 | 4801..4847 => 1.04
